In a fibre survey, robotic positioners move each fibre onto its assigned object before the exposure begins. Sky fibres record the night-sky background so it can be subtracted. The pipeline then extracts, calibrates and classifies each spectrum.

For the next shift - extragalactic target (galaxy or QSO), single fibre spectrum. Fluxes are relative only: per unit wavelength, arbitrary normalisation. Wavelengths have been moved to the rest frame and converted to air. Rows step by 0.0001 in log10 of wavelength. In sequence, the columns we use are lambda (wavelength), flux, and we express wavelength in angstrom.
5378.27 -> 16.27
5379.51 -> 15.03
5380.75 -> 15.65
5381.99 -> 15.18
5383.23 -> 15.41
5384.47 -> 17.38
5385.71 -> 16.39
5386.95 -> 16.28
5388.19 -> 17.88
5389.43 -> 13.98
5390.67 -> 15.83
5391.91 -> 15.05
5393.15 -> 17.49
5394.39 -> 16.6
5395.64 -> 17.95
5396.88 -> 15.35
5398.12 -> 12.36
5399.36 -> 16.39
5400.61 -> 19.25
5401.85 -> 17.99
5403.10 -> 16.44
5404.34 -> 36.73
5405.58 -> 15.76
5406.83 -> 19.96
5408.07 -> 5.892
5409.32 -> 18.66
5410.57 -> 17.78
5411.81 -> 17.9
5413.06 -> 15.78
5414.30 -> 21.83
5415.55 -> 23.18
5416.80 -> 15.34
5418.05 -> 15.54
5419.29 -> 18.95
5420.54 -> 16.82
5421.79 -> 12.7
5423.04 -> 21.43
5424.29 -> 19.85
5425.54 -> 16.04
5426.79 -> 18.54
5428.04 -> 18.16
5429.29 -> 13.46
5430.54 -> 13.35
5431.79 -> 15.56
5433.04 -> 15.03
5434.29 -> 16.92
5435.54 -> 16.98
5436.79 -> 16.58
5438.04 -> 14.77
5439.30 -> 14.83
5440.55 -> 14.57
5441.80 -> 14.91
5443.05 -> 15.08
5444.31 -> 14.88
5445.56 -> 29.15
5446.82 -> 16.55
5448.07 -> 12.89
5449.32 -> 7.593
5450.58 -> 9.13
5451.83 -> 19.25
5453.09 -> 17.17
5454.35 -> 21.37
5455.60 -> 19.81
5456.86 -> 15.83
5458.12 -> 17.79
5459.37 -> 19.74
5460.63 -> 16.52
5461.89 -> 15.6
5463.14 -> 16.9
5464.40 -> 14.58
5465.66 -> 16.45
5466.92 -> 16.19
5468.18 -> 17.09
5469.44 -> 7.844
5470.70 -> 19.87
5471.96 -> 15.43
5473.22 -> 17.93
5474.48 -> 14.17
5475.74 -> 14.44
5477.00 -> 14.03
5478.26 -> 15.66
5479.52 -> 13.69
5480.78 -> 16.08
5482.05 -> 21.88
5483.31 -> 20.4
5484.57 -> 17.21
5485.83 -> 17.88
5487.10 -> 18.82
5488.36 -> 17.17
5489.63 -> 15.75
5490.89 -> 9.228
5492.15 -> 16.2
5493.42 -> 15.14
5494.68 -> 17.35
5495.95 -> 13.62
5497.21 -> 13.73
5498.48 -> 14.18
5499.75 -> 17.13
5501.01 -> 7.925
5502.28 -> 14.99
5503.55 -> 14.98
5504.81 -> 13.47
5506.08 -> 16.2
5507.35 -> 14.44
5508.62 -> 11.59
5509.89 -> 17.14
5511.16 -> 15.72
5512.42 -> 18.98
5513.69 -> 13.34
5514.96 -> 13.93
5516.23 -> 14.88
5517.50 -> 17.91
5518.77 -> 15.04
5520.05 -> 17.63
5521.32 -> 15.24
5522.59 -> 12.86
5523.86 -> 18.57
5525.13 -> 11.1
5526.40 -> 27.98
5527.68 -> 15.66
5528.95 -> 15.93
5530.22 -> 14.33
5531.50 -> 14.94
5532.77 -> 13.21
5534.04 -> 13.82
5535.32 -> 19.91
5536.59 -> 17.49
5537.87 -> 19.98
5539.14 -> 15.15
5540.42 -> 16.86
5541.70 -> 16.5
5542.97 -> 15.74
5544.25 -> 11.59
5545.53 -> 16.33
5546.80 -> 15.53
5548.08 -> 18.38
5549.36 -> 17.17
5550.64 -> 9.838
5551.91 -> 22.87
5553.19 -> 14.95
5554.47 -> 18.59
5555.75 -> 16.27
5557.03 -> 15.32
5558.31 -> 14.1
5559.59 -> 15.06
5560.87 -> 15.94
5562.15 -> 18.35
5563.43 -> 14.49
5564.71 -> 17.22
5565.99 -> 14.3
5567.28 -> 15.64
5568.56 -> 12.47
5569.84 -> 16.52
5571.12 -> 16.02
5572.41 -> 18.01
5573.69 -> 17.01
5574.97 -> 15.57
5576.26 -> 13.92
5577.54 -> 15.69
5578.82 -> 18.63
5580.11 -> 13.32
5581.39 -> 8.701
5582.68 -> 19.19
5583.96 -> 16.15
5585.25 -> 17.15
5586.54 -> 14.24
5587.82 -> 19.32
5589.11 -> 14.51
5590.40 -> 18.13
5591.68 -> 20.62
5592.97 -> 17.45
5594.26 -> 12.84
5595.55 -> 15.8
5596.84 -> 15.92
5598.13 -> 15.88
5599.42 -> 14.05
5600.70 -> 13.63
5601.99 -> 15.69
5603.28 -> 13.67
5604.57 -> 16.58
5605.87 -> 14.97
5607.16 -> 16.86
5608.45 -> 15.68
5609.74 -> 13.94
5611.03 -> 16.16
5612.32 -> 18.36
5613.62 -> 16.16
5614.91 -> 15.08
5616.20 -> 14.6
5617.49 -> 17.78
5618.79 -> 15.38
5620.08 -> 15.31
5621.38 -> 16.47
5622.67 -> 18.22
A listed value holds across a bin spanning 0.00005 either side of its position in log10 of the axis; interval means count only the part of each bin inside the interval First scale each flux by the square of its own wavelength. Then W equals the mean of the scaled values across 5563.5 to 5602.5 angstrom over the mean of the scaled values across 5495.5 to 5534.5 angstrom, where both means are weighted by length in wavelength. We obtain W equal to 1.06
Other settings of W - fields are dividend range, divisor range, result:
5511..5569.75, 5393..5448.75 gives 0.98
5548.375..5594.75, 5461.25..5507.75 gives 1.07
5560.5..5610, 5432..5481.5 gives 1.03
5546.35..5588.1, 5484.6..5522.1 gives 1.07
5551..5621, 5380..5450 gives 1.01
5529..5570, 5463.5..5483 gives 1.04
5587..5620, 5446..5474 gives 1.05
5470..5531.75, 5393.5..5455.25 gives 0.96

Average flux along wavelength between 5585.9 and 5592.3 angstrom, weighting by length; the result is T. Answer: 17.4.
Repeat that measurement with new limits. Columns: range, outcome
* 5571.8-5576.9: 16.1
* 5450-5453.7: 15.3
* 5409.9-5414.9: 18.3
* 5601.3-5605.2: 15.3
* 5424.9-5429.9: 16.6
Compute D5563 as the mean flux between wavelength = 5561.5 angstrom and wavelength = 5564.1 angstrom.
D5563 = 16.4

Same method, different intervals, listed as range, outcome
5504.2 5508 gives 14.7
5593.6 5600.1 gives 14.9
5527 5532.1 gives 15.3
